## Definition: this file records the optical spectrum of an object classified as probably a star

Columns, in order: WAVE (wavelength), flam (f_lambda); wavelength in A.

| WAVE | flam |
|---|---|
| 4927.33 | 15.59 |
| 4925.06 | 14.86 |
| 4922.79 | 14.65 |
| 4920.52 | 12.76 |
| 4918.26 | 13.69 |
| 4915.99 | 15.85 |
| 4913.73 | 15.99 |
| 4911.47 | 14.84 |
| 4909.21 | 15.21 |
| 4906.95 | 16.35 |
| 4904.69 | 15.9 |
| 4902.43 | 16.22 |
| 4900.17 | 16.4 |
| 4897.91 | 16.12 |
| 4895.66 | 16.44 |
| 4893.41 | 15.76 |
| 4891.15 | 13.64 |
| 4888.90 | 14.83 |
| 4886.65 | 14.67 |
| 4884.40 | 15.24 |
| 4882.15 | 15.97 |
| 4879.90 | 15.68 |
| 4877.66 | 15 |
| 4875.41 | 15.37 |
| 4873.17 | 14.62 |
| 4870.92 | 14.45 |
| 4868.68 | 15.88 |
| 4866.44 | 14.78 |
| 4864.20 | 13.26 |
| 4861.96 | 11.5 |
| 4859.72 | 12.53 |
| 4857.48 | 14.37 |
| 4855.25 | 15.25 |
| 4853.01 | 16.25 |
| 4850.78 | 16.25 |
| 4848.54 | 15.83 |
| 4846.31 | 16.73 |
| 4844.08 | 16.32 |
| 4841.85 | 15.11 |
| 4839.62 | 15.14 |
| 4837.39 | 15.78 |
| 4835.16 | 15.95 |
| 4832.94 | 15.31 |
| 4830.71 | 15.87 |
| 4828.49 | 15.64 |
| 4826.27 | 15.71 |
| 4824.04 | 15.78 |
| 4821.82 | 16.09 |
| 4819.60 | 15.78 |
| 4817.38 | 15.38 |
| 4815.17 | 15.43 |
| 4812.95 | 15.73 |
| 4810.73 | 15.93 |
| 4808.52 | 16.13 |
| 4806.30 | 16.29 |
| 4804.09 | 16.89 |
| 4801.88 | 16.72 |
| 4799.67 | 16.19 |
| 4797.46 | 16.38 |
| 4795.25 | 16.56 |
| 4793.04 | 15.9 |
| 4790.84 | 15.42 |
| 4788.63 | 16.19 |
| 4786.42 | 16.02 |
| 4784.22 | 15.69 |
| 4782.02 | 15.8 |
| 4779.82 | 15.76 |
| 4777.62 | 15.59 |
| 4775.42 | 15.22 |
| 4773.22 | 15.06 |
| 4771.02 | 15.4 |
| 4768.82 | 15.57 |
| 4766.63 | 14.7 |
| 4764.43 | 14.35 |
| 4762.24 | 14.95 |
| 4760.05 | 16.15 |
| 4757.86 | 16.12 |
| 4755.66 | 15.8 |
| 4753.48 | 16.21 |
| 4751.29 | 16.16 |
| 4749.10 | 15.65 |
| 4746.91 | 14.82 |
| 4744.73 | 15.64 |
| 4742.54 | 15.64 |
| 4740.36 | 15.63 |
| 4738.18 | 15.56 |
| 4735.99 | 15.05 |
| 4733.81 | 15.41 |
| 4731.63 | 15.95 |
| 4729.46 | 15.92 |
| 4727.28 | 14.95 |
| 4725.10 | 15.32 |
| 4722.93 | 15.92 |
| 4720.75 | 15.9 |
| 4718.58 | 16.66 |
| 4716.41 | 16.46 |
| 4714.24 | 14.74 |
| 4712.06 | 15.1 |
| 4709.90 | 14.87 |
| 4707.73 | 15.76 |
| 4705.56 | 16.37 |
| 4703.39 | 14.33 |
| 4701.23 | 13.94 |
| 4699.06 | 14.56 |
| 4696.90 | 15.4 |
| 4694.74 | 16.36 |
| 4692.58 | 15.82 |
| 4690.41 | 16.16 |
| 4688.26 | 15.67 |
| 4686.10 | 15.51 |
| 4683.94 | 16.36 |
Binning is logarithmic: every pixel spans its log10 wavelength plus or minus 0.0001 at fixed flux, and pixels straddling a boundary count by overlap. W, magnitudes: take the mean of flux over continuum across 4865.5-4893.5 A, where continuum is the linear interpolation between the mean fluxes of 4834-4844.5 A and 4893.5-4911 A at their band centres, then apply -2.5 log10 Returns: 0.06 mag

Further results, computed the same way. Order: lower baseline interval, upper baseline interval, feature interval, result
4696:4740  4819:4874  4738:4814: -0.03 mag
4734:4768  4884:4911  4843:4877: 0.05 mag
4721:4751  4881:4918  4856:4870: 0.13 mag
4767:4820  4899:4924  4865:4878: 0.03 mag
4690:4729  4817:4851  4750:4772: 0.00 mag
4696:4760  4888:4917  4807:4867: 0.02 mag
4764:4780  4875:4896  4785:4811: -0.07 mag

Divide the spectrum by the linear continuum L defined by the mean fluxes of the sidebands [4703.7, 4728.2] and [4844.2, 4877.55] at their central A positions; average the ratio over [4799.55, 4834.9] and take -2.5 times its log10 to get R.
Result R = -0.06 mag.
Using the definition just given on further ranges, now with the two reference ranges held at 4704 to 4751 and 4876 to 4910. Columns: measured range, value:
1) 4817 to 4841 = -0.01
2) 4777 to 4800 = -0.03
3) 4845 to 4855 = -0.04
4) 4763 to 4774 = 0.04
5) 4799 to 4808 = -0.06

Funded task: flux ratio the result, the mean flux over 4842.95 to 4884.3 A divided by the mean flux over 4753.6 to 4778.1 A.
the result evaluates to 1.0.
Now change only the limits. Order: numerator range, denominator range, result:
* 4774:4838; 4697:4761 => 1.02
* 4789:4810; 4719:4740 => 1.04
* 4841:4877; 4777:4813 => 0.93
